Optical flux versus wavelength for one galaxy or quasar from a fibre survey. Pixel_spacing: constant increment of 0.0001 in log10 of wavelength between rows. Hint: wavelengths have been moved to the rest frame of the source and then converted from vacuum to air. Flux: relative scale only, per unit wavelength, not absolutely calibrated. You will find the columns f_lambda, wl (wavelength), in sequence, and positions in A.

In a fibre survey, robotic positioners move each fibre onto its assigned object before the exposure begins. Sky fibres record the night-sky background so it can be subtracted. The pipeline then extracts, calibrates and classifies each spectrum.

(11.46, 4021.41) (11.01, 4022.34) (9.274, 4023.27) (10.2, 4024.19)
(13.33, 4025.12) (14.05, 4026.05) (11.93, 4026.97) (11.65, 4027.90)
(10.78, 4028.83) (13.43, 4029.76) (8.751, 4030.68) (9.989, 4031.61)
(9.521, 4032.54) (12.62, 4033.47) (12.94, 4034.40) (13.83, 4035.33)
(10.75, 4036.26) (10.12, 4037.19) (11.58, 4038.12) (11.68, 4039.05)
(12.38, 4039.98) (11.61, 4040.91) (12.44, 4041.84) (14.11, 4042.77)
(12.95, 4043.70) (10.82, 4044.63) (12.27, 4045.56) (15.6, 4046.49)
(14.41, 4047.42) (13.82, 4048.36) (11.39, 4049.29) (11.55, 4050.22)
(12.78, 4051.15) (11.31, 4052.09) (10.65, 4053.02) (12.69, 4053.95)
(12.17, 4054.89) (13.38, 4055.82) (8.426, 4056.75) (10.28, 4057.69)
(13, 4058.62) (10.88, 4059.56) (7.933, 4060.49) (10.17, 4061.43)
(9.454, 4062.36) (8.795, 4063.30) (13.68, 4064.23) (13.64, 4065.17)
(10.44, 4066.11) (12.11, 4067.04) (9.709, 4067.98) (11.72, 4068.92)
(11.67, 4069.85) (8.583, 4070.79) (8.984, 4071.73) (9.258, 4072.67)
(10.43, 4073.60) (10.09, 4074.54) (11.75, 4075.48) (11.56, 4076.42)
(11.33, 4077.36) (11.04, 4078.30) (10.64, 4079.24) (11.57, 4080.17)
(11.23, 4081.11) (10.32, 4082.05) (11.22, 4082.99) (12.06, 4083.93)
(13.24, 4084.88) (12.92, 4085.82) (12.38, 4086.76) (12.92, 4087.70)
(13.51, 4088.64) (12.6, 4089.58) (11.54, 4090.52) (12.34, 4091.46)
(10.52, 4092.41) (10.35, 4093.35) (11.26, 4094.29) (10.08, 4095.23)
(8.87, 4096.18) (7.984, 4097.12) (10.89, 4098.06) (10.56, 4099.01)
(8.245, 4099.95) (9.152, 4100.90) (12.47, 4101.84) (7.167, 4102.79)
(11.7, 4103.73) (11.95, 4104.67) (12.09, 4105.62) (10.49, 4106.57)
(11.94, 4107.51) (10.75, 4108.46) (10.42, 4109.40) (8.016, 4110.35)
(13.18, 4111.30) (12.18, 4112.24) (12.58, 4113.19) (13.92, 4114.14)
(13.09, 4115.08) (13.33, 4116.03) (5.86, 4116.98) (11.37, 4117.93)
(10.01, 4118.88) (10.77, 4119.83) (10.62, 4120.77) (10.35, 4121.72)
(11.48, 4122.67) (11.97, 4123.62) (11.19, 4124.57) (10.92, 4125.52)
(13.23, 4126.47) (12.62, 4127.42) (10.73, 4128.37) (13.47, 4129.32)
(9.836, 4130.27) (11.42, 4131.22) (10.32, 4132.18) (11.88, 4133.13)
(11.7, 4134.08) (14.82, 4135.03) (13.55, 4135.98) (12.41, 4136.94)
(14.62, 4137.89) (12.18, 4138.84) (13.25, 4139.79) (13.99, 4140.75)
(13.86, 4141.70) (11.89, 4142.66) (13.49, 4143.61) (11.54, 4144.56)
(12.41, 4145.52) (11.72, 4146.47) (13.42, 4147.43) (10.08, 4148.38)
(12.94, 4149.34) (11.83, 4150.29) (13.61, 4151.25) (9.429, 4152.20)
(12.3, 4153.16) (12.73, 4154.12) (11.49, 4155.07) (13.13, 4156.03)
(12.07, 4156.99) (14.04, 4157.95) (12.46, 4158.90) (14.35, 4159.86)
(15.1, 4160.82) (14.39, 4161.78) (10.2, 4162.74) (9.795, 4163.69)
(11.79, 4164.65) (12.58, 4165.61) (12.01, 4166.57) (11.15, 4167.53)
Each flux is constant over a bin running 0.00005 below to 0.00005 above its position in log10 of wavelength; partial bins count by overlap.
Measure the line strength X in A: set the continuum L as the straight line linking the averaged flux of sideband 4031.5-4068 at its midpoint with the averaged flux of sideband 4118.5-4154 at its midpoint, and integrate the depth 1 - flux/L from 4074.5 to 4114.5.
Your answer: 2.4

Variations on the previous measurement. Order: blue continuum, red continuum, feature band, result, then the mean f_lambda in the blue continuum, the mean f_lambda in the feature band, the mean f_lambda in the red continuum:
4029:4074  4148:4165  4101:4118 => 1.06 A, 11.5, 11.2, 12.3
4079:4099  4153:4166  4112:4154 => 0.44 A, 11.3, 12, 12.6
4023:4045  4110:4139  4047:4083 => 1.86 A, 11.7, 11.1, 11.7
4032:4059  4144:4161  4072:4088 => 1.11 A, 12.1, 11.4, 12.4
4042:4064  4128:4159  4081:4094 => 0.03 A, 11.7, 11.9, 12.4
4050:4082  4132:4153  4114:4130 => 0.94 A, 11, 11.4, 12.5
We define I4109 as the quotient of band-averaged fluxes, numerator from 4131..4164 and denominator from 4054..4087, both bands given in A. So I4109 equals 1.1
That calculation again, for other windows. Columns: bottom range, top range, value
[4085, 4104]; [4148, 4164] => 1.14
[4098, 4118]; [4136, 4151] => 1.16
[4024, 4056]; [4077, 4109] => 0.92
